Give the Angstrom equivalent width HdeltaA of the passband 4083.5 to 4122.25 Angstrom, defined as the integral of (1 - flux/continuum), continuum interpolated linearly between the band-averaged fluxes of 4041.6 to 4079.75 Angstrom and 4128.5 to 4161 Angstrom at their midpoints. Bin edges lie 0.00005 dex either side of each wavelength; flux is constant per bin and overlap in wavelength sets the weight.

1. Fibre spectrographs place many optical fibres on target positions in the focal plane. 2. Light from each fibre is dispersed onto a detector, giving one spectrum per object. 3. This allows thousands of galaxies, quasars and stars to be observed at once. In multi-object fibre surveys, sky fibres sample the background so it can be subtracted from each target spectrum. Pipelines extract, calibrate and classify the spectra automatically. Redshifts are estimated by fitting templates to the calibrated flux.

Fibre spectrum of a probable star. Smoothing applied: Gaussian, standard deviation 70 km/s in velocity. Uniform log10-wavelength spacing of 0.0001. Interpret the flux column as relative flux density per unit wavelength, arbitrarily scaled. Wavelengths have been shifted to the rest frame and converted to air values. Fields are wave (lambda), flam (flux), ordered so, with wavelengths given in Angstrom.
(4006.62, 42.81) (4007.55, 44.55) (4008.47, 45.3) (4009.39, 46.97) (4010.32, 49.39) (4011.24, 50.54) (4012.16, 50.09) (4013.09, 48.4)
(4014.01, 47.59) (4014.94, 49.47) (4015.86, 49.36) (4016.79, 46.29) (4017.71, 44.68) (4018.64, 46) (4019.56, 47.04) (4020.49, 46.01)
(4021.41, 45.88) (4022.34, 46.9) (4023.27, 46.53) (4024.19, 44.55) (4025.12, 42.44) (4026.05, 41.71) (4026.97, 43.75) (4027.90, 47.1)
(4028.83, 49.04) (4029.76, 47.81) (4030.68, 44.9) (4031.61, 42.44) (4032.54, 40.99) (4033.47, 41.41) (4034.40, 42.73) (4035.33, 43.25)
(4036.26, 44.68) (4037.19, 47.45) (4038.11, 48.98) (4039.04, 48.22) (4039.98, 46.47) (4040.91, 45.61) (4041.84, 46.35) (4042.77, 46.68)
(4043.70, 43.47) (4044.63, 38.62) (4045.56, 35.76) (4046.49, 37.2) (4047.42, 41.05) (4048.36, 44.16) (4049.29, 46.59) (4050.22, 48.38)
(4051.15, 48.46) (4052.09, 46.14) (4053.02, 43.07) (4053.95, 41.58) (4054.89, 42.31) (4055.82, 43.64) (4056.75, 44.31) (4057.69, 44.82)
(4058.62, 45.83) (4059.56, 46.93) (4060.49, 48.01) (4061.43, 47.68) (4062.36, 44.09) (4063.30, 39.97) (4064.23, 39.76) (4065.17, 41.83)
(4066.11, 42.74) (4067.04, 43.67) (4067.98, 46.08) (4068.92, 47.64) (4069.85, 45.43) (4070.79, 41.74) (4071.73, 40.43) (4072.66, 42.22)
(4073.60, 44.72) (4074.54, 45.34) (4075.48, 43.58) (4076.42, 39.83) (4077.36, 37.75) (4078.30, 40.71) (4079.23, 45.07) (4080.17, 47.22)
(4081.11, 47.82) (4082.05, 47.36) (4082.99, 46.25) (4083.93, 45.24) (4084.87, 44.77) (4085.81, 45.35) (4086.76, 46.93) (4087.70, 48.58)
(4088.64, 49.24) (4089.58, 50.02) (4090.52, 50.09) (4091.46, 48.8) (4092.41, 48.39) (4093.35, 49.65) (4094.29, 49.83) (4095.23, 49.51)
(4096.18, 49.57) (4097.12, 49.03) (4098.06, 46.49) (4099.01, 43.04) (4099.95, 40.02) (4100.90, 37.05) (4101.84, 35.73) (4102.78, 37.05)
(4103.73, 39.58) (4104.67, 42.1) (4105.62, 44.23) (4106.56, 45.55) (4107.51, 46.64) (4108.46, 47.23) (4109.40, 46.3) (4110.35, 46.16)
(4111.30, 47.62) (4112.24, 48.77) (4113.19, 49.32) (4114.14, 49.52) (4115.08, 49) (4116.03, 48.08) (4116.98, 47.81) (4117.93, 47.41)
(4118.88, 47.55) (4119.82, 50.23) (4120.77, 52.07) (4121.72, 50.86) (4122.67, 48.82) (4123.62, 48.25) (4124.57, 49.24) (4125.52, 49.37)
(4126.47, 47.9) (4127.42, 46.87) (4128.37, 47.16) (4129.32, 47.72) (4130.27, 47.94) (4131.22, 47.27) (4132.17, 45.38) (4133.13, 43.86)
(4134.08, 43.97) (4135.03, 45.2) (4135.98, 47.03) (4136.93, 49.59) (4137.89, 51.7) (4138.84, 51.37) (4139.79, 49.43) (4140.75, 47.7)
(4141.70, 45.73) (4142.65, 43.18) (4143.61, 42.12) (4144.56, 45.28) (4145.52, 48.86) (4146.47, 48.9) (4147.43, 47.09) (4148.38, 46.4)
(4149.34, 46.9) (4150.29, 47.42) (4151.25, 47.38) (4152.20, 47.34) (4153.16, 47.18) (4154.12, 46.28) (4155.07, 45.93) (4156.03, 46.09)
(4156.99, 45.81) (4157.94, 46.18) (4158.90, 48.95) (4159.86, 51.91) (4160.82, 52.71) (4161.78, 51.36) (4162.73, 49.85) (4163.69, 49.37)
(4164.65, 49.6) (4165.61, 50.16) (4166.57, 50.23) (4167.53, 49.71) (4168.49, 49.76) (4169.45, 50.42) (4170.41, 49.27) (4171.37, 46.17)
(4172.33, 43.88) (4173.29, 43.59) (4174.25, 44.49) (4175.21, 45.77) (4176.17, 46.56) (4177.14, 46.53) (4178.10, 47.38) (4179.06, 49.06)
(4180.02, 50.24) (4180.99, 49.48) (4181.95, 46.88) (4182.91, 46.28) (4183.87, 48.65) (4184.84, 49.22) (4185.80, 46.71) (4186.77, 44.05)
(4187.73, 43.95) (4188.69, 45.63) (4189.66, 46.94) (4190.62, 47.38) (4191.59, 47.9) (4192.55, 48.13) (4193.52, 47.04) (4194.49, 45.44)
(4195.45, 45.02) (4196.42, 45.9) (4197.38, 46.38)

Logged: -1.1 Angstrom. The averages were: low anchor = 43.5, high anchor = 47.2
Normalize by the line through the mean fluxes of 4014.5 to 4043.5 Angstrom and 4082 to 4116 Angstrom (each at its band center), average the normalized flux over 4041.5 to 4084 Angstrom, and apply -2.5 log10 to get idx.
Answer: 0.05 mag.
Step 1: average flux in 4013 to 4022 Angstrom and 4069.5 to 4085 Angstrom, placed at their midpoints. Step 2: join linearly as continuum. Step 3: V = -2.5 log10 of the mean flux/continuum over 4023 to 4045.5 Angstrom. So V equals 0.04 mag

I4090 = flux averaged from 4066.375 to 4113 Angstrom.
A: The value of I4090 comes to 45.2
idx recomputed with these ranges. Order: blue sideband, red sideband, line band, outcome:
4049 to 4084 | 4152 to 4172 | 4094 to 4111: 0.04 mag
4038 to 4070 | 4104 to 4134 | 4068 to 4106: 0.03 mag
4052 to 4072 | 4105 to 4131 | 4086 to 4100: -0.04 mag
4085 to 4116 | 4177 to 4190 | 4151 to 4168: -0.04 mag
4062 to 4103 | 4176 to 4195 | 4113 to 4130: -0.07 mag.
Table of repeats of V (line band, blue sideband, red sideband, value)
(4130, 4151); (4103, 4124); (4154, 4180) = 0.02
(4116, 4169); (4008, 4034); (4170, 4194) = -0.03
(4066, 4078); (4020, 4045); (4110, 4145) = 0.07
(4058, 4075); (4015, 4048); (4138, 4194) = 0.03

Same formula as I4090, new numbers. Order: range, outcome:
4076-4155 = 46.6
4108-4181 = 47.8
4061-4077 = 43.3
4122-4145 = 47.2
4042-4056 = 43.2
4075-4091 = 45.6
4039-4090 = 44.4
